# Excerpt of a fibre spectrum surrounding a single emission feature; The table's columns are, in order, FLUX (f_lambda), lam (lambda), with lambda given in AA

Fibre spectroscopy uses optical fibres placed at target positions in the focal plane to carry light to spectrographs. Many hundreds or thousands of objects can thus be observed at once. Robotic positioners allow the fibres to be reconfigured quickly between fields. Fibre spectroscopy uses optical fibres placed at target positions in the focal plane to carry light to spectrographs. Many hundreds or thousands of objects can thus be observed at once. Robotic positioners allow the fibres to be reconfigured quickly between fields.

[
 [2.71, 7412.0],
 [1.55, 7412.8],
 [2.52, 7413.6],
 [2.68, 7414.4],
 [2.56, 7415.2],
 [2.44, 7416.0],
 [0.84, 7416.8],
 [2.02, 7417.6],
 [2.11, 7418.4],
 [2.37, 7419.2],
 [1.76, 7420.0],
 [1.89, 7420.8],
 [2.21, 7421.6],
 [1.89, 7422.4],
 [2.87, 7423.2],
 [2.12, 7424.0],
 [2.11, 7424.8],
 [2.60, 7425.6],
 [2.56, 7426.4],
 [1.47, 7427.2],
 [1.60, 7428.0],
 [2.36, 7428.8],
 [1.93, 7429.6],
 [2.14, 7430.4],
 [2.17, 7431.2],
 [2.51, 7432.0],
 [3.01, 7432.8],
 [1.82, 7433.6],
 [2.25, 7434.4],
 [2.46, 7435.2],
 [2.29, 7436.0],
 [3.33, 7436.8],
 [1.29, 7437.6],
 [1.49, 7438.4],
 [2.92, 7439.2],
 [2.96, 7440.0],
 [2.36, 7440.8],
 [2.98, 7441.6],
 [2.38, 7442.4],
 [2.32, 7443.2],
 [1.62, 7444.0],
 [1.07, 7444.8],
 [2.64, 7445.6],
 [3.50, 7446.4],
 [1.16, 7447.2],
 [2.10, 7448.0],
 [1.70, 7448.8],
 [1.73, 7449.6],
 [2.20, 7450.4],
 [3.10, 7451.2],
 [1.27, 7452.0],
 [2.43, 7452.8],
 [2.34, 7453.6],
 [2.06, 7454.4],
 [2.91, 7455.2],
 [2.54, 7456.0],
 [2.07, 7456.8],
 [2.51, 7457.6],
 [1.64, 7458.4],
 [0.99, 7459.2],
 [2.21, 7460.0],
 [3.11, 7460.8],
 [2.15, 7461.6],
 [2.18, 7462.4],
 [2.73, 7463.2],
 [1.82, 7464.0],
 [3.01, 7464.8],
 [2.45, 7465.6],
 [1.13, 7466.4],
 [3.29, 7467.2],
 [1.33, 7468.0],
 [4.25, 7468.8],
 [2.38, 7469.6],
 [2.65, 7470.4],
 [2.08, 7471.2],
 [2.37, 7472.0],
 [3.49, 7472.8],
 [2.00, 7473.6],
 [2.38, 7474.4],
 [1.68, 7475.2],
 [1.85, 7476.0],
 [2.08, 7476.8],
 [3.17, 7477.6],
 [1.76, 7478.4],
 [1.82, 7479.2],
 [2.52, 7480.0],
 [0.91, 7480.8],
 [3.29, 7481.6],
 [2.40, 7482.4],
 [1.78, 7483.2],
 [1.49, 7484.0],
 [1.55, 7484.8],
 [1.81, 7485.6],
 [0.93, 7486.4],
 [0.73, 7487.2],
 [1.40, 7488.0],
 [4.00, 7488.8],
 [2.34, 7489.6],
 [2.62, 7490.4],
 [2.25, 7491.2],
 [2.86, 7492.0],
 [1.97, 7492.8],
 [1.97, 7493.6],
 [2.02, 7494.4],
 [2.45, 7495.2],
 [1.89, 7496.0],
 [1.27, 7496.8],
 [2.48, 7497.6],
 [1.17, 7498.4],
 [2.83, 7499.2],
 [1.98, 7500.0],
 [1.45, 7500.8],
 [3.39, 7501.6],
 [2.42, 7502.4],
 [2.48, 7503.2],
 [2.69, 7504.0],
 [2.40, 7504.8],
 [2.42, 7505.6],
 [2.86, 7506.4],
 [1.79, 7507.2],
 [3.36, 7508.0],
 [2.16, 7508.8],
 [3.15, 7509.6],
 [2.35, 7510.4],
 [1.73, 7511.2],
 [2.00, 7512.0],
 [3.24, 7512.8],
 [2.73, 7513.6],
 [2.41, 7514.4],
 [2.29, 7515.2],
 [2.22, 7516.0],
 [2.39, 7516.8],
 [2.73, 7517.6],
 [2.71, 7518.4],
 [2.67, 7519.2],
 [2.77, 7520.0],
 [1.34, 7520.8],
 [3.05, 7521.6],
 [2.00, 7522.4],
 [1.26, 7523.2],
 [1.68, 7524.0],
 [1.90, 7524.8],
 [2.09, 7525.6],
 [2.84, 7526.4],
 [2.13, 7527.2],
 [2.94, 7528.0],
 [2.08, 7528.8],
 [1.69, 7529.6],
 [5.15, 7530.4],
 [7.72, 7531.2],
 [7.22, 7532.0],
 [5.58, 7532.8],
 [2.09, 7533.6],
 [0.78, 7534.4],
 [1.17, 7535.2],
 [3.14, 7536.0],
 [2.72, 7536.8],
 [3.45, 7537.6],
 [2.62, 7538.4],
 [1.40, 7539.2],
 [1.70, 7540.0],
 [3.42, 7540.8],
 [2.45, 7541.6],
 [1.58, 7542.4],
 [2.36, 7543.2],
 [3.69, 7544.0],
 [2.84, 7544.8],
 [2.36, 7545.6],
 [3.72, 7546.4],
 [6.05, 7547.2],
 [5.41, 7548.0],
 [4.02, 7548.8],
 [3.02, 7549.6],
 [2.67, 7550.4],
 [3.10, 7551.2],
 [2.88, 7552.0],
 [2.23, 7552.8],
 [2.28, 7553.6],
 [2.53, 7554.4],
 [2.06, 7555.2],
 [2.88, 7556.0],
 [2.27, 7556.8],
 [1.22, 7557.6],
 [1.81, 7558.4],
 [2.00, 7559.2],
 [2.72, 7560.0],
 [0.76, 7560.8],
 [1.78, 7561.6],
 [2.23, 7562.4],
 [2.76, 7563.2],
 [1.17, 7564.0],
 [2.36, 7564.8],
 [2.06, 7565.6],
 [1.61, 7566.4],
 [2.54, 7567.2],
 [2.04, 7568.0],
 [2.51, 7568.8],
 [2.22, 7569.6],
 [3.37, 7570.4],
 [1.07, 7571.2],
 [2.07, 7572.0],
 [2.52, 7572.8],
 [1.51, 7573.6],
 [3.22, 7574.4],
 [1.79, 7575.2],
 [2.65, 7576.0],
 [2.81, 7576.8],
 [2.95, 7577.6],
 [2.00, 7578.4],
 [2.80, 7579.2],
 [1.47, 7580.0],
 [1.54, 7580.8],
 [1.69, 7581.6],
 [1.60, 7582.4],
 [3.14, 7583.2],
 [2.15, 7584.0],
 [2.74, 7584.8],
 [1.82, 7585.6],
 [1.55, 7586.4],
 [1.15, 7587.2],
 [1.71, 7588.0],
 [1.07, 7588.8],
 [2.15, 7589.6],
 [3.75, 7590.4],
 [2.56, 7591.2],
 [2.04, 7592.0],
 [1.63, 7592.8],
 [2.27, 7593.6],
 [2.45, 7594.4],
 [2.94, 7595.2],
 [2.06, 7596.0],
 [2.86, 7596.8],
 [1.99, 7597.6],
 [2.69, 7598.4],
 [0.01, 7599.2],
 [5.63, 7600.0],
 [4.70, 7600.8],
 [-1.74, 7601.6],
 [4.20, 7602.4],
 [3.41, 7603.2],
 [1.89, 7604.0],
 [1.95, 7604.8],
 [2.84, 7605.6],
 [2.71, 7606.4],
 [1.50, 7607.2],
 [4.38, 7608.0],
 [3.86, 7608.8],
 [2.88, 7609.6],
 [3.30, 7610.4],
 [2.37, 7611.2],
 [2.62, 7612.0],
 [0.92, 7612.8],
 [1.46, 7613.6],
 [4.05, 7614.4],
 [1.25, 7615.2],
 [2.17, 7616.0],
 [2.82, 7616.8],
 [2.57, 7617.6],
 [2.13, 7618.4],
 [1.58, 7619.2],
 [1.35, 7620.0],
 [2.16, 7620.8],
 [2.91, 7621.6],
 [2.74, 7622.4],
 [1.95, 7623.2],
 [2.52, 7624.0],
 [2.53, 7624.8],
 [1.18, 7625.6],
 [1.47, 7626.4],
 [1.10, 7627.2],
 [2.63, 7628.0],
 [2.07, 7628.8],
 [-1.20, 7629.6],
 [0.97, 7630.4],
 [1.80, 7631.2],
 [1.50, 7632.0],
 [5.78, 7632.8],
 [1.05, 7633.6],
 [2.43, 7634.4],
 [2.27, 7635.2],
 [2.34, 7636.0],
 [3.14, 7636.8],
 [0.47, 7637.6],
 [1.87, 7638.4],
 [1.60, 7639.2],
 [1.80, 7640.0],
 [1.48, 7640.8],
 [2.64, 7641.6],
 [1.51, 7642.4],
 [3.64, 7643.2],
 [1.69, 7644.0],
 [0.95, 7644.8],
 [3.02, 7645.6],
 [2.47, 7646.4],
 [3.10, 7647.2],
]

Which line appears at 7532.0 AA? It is [S II]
